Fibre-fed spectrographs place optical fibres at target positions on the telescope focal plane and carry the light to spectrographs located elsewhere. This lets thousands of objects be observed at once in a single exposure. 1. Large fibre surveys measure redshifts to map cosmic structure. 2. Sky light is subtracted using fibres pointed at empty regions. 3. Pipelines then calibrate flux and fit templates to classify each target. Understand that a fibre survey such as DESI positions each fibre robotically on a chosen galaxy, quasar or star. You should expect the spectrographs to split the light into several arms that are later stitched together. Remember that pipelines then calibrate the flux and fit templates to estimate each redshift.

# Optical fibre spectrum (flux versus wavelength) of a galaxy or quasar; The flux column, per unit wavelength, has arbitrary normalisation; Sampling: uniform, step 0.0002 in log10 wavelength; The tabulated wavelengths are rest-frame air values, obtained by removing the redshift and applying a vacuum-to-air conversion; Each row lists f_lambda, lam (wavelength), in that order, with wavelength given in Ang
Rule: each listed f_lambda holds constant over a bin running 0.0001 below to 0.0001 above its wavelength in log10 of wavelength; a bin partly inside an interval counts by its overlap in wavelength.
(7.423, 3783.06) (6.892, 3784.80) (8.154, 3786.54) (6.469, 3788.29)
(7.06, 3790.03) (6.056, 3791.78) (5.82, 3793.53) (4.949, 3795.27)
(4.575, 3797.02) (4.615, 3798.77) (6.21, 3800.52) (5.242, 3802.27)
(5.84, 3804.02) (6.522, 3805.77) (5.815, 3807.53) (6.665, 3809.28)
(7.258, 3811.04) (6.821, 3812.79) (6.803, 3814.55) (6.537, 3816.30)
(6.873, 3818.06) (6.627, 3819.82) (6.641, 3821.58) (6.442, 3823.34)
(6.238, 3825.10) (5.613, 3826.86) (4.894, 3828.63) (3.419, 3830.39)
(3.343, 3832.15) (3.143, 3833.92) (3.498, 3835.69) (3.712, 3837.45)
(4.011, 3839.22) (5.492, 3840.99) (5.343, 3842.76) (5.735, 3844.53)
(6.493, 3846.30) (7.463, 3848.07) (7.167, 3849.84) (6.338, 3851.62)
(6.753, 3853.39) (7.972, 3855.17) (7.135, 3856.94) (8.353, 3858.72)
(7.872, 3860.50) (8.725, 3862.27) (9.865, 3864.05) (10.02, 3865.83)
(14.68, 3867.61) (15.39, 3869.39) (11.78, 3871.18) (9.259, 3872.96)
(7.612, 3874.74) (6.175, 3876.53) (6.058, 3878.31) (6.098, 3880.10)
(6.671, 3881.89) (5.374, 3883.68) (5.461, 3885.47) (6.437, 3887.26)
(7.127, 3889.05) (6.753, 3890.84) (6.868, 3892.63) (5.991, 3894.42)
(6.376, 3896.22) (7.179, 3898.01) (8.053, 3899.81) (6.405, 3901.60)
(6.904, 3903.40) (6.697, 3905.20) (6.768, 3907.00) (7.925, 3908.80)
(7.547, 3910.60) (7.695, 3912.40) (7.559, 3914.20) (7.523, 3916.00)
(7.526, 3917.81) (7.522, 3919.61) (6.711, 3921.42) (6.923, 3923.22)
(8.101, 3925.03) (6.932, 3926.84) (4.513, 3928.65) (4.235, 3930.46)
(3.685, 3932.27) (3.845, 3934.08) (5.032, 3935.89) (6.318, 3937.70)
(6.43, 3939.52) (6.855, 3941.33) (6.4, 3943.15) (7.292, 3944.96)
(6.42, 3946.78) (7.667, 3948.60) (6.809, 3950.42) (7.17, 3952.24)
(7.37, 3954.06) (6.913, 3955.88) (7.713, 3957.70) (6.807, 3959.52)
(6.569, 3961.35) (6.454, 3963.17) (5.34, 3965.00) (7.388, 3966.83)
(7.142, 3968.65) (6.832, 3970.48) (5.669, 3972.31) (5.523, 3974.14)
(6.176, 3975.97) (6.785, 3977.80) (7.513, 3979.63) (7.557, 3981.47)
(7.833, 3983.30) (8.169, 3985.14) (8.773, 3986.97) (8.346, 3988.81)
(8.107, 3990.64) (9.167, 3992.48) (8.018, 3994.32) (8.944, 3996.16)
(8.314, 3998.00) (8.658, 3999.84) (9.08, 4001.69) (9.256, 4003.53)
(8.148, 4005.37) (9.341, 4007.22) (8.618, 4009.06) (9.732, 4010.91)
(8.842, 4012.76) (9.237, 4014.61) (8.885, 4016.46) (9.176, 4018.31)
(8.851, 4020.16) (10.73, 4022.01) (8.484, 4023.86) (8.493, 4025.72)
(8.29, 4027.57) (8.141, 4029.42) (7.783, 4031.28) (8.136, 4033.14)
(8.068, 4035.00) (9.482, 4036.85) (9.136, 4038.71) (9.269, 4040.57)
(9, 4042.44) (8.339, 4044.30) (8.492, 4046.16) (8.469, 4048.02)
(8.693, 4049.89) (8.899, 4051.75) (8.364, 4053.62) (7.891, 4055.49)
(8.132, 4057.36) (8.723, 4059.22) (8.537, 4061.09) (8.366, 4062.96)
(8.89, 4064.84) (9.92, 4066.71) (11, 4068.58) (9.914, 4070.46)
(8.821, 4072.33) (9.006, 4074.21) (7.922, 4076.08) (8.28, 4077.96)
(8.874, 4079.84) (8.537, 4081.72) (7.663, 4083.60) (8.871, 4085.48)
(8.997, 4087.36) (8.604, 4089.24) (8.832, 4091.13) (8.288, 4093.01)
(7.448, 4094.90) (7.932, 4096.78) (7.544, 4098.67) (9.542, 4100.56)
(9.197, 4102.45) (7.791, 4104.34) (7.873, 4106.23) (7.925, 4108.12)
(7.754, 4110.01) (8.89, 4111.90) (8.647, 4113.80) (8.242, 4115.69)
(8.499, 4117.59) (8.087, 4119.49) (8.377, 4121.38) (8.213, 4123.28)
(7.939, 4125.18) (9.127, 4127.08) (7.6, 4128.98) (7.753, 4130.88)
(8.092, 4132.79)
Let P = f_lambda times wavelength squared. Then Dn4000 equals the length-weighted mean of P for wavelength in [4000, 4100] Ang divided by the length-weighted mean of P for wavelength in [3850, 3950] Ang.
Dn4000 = 1.3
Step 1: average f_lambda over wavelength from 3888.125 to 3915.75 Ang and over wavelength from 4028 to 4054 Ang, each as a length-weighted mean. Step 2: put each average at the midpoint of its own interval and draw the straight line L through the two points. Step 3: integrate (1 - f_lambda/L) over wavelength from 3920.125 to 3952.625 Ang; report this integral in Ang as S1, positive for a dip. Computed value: 5.5 Ang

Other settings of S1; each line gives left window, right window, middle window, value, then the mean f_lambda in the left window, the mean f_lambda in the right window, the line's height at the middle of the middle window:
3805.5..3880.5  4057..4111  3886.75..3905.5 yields 1.3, 6.96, 8.6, 7.32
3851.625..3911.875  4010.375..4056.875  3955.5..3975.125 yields 4.1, 7.8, 8.74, 8.32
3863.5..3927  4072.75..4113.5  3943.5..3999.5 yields 4.7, 7.71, 8.38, 7.97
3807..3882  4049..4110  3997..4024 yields -3.1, 6.96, 8.59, 8.11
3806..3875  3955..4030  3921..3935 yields 3.7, 7.02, 8.01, 7.59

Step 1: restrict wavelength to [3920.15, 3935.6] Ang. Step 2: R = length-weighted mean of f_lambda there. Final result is 5.64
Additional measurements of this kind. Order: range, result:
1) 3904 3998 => 6.94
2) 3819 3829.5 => 6.07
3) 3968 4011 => 7.96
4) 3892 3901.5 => 6.86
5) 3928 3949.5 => 5.74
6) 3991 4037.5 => 8.78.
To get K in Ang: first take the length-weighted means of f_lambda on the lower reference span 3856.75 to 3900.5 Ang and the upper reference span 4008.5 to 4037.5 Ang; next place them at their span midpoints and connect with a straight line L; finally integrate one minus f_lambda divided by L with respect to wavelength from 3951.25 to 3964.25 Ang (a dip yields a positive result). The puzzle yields 2.3 Ang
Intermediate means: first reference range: 8.06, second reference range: 8.8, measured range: 6.98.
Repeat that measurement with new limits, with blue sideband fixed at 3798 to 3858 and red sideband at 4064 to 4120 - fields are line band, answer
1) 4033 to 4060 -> -1.7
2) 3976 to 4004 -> -2.5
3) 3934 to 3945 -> 1.5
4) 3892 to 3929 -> -2.0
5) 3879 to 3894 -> 0.3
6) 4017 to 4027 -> -1.6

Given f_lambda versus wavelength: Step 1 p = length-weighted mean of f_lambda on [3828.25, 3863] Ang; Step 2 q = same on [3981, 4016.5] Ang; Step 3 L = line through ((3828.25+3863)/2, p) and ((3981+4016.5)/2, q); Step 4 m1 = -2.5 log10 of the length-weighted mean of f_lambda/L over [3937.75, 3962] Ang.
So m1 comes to 0.123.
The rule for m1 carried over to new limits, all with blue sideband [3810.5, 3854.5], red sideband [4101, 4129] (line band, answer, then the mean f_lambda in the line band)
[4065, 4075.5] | -0.212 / 9.61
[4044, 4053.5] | -0.116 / 8.58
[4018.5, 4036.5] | -0.149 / 8.61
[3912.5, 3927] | -0.137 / 7.39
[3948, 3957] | -0.057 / 7.18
